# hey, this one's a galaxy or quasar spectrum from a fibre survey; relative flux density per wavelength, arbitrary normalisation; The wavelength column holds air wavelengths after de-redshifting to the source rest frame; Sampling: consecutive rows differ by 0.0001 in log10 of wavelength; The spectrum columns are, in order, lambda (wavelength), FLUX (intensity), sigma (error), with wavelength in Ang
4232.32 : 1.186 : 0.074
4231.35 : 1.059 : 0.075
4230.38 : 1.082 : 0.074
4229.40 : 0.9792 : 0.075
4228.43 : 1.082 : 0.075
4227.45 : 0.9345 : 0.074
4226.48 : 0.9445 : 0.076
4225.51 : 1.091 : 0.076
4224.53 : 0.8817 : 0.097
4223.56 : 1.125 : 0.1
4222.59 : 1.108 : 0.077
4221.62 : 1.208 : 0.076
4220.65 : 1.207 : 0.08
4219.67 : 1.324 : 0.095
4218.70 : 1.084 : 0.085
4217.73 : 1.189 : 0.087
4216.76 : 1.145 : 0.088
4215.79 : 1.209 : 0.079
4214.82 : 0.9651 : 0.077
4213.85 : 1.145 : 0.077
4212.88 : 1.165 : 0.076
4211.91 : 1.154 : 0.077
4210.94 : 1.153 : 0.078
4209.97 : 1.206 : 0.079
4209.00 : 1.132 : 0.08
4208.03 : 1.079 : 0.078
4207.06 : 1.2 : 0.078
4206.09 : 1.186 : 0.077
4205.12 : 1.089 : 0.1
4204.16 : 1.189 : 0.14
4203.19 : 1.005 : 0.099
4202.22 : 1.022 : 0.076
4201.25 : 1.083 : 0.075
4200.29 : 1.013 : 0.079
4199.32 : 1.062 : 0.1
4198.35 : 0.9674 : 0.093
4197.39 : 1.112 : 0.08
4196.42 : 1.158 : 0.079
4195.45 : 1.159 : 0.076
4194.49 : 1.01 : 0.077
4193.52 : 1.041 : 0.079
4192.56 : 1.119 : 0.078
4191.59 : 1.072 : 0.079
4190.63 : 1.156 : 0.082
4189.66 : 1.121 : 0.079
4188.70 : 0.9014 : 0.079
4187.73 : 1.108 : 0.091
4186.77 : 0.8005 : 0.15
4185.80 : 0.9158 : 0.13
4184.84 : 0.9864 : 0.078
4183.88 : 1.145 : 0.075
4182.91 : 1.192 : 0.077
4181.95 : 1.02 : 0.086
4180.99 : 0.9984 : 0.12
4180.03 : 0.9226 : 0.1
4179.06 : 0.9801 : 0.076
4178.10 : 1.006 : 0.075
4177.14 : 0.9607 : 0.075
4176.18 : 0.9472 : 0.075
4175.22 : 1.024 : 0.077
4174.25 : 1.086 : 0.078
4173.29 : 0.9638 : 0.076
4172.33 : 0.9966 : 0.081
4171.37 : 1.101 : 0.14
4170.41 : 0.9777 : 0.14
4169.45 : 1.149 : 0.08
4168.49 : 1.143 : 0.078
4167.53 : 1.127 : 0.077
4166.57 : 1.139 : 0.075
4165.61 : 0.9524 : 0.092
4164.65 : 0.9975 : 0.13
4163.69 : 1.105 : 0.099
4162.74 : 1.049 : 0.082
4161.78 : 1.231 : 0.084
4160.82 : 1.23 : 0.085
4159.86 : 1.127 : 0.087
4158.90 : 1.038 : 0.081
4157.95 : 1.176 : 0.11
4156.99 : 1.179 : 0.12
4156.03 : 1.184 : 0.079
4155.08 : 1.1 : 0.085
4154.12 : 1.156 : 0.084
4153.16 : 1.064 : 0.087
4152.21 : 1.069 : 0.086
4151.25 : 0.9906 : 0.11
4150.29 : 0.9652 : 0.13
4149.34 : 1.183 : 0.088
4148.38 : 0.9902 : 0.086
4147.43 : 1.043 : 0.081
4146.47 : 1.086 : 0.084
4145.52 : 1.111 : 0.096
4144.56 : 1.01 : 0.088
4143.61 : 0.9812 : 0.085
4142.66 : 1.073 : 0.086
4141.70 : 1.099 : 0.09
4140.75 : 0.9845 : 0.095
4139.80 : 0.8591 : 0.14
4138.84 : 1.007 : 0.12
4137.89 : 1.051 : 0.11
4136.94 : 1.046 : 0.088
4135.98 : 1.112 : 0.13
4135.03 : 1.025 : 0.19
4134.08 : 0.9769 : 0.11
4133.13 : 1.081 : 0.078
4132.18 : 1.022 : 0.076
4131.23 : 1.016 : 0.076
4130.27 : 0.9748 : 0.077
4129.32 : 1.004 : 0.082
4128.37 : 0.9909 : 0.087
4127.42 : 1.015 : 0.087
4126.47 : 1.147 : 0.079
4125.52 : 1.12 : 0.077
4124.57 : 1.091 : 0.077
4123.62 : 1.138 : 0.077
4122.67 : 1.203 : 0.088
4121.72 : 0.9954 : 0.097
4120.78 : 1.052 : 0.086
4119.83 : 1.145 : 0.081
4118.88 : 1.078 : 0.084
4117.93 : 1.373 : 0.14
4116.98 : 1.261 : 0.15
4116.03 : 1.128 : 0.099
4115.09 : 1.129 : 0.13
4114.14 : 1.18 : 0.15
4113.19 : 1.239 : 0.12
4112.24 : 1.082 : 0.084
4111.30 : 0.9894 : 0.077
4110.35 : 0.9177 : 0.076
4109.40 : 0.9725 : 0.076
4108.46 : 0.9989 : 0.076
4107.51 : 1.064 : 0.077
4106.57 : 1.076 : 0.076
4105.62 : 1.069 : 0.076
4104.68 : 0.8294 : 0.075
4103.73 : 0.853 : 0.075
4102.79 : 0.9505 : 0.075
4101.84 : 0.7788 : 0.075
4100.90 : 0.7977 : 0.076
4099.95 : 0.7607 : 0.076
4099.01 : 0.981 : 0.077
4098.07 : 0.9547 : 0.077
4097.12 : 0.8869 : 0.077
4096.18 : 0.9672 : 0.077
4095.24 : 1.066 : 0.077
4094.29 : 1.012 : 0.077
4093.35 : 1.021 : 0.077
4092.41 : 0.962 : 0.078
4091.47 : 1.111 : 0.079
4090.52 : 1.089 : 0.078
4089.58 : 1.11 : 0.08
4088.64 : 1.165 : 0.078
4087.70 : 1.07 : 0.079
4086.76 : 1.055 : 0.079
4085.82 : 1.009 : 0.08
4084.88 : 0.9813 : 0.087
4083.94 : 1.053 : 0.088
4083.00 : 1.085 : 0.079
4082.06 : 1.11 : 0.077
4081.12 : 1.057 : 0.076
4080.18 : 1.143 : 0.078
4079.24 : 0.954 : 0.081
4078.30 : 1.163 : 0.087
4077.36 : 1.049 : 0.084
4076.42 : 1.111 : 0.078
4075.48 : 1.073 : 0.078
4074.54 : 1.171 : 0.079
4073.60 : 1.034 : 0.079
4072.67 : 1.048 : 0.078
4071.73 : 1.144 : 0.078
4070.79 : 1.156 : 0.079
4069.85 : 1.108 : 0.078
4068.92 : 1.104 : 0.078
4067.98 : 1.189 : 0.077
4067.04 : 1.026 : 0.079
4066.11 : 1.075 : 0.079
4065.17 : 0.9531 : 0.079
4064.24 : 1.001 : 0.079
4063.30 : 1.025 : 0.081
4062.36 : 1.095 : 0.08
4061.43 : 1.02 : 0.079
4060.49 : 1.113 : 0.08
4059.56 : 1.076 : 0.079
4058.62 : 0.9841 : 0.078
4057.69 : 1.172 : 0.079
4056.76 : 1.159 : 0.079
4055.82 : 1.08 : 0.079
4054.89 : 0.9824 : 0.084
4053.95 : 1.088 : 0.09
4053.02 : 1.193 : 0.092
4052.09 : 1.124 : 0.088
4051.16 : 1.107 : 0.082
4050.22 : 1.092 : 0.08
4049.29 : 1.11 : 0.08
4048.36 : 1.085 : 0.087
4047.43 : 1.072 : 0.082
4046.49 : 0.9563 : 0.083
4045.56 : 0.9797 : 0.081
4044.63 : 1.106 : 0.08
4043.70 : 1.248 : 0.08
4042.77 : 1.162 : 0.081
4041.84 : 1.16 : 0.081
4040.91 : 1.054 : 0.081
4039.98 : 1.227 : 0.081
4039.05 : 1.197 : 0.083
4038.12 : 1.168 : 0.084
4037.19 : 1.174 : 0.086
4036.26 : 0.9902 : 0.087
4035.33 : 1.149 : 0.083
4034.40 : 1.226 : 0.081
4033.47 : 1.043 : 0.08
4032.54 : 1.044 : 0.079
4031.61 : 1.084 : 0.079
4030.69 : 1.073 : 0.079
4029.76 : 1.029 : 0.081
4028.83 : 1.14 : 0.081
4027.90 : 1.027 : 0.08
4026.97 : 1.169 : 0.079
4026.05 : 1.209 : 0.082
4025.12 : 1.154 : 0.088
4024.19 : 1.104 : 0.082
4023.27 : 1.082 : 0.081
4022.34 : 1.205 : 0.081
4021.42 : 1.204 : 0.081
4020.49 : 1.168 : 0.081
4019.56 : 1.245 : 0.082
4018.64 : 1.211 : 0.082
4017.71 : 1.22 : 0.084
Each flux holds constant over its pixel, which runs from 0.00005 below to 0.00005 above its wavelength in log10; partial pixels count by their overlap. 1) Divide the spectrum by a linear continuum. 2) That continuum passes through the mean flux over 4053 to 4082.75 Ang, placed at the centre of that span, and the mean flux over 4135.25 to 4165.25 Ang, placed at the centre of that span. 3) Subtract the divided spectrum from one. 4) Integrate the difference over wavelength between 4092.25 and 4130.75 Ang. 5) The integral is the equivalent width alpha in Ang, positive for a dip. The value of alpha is 1.6 Ang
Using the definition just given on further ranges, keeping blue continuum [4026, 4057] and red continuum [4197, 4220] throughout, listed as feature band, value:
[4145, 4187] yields 2.1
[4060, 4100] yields 2.0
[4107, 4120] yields 0.0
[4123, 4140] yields 1.1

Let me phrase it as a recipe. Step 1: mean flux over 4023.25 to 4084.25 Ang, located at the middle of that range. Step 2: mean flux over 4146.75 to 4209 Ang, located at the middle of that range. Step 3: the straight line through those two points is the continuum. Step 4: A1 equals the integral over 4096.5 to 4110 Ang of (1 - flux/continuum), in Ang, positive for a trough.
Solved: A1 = 2.0 Ang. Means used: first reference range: 1.1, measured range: 0.927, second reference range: 1.07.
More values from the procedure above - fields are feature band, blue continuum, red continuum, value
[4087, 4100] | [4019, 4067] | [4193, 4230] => 1.0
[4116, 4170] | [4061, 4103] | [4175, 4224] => -1.0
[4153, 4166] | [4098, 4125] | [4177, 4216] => -0.7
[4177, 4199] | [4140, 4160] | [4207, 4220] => 1.6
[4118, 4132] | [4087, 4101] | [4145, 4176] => -0.5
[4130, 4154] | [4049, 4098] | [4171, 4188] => -0.1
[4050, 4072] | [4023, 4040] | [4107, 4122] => 0.5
